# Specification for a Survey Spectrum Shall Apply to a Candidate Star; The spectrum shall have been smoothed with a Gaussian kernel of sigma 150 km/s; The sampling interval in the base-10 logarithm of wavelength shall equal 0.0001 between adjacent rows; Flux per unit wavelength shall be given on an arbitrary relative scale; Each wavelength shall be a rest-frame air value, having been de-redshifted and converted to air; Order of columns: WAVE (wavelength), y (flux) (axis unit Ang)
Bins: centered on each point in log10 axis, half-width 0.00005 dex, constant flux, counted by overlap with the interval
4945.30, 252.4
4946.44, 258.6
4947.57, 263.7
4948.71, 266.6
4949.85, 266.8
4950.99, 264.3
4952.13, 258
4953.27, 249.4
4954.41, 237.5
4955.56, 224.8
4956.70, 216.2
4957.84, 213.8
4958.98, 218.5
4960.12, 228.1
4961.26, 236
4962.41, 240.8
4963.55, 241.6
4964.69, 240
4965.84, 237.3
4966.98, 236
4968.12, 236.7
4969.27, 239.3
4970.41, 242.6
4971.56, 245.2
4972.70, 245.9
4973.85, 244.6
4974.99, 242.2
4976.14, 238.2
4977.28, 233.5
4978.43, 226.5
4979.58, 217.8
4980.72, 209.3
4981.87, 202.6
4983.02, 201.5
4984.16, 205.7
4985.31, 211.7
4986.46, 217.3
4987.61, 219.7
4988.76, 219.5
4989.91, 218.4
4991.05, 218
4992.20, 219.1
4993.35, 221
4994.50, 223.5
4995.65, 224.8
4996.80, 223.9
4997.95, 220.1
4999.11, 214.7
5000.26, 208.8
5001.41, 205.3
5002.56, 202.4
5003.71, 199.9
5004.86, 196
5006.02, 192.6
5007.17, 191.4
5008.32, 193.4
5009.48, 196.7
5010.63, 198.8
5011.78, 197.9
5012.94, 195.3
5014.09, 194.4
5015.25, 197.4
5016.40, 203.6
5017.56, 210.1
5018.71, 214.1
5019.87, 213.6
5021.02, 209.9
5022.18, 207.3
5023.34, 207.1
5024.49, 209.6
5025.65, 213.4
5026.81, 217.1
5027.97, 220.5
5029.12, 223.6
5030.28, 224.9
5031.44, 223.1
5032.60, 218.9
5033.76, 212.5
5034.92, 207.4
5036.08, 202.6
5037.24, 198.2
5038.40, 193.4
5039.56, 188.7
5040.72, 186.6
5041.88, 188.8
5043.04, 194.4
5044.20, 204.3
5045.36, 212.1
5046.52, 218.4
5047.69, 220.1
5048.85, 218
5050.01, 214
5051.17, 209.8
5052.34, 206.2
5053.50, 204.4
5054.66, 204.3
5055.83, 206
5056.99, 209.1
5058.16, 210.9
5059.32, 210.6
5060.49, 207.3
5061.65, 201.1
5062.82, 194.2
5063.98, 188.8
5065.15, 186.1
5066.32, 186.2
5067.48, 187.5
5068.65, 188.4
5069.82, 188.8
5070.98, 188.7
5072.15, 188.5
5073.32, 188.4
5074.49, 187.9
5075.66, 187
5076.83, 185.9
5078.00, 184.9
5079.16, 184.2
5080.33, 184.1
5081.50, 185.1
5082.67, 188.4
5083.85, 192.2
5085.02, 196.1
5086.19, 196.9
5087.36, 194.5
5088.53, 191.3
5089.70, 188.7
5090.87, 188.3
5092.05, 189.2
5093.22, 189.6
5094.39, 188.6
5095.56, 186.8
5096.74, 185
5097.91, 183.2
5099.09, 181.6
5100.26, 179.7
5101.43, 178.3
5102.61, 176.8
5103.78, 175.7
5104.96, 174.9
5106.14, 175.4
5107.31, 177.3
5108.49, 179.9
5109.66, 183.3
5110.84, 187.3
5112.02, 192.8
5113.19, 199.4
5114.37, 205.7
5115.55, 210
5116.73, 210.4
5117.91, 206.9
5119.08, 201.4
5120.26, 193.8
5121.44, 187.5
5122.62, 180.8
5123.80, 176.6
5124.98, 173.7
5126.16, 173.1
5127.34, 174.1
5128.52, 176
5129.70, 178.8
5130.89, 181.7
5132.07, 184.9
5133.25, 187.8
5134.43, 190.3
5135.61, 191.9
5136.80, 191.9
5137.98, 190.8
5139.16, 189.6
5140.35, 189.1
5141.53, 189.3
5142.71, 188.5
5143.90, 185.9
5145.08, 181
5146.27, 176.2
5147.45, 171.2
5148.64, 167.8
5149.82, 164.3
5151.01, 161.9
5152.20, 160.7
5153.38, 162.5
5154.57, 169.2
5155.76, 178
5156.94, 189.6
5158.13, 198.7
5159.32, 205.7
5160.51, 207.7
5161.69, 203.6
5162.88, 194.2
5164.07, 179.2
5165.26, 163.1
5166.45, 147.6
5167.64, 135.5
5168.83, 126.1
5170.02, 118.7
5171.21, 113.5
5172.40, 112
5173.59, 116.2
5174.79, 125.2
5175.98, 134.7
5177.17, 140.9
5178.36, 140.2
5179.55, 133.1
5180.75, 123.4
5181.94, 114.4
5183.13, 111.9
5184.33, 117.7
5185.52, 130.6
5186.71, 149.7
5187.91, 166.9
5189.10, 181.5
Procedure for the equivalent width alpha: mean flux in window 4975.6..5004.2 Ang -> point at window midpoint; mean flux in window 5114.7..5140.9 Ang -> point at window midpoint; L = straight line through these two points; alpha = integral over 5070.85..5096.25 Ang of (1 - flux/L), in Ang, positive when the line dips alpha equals 1.1 Ang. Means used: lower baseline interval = 216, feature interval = 189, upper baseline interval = 188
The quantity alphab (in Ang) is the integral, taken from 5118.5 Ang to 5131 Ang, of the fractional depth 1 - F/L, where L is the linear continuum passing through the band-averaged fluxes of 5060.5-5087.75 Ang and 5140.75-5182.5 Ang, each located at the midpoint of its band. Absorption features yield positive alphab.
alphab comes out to -0.7 Ang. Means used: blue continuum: 190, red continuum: 160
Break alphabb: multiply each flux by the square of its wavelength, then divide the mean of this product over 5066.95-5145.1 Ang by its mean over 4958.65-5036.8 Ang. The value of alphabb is 0.90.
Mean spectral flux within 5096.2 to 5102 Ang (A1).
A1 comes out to 182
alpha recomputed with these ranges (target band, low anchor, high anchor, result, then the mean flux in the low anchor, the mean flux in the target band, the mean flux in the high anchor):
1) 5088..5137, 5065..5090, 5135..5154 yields -0.76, 189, 186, 179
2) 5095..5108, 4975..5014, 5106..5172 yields 0.59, 211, 179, 180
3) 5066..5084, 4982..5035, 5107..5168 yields 0.86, 210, 187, 184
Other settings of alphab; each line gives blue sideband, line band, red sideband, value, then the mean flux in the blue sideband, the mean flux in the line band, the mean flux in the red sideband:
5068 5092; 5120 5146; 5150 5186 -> -2.9 Ang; 189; 184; 151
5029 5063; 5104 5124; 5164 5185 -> -3.0 Ang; 207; 191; 130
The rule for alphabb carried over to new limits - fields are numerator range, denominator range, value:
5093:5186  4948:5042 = 0.83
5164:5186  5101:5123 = 0.70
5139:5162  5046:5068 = 0.92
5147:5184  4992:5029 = 0.79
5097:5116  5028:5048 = 0.92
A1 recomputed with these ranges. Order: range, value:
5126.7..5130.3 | 176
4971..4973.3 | 246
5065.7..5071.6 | 188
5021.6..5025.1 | 208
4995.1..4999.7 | 220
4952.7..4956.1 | 237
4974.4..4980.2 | 232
